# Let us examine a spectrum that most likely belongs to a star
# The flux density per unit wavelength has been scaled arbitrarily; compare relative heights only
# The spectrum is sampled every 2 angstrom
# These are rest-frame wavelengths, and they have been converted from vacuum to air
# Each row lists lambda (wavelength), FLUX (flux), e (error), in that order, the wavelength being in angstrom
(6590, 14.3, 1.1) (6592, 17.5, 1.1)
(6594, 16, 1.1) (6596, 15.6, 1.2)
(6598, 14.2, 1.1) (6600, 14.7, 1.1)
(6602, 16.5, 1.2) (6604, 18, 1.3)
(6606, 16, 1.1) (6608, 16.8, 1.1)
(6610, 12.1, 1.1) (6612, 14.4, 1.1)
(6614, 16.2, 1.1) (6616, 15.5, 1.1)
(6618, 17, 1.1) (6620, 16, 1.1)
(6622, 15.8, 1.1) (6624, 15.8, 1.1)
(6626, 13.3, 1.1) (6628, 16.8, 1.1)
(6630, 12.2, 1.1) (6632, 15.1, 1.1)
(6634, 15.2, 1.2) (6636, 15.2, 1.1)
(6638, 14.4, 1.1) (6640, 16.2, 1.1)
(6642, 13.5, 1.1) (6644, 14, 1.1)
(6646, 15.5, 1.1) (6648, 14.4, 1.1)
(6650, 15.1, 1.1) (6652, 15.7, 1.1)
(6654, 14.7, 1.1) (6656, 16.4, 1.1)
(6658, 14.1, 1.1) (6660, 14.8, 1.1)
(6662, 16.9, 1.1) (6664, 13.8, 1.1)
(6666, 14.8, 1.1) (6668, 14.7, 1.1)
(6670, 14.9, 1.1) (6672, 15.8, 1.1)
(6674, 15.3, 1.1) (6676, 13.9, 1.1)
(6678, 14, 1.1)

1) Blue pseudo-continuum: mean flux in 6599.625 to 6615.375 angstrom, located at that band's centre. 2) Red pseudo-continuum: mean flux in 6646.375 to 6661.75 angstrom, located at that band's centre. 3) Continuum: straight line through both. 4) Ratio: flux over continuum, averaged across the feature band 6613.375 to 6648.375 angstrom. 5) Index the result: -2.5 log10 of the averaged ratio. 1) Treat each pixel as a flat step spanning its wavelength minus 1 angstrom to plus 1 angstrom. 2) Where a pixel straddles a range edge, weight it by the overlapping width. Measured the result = 0.02 mag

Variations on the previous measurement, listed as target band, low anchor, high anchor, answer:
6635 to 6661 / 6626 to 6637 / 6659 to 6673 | 0.00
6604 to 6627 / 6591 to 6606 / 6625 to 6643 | -0.01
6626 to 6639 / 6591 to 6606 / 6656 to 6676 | 0.06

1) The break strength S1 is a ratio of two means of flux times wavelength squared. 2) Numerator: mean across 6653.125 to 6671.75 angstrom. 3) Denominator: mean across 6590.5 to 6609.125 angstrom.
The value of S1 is 1.0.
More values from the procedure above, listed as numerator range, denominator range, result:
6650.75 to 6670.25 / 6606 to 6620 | 0.99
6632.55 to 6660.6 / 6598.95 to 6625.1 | 0.96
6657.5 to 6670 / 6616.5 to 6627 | 0.97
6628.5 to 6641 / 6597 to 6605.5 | 0.94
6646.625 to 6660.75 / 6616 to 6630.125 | 0.98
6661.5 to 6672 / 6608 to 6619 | 1.00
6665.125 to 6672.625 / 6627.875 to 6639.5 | 1.03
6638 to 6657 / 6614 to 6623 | 0.94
